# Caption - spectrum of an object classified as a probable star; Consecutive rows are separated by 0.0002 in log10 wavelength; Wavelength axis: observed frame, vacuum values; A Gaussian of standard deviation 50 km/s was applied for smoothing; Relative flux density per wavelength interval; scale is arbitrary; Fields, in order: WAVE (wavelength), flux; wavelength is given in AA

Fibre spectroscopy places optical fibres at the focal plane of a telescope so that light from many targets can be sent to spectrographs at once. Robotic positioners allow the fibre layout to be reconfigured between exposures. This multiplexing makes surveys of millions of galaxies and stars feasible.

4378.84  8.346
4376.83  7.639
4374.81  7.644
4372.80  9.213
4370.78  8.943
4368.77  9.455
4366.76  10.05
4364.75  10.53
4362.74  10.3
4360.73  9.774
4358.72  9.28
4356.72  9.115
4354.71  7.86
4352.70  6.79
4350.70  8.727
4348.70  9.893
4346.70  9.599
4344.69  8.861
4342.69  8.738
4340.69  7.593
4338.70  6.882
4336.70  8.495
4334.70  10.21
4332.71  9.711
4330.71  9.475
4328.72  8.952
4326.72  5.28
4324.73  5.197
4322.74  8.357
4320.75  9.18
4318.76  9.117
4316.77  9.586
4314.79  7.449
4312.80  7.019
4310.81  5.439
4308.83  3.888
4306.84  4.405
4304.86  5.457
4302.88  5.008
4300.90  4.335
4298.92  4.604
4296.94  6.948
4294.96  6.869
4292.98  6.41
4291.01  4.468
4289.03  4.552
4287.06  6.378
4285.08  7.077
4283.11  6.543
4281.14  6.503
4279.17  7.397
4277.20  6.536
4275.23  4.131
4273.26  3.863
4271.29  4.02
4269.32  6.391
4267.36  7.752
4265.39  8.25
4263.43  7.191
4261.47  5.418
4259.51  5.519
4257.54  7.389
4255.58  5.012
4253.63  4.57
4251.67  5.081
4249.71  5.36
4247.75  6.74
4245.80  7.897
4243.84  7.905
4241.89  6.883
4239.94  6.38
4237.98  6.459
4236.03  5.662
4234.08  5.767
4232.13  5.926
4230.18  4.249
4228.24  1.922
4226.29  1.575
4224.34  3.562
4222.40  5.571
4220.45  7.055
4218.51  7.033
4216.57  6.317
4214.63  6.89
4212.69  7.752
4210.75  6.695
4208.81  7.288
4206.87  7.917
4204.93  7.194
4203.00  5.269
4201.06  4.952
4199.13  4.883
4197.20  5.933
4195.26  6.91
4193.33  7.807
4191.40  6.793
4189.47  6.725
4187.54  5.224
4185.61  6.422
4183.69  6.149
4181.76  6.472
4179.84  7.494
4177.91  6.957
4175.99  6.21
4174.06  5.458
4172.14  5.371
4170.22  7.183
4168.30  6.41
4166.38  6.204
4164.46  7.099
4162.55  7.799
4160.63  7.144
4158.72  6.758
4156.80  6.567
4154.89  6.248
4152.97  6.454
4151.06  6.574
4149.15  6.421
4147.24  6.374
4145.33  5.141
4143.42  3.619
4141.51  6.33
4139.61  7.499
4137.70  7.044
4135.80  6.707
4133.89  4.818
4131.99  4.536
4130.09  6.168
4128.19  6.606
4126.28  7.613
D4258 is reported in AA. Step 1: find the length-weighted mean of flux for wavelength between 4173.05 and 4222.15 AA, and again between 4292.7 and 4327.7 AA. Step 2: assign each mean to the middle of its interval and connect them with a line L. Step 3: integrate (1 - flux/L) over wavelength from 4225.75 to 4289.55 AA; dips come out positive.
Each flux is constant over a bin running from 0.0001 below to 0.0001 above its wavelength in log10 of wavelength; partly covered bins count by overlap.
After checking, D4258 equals 5.7 AA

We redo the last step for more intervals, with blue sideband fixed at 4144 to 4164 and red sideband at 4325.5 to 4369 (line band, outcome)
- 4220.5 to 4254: 9.30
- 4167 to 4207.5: 3.26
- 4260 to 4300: 9.87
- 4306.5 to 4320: 2.56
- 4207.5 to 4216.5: 0.14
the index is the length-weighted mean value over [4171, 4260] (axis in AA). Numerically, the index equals 6.06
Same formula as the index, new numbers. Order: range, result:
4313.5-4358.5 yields 8.42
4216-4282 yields 5.8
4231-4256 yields 6.14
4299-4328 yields 6.38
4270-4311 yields 5.47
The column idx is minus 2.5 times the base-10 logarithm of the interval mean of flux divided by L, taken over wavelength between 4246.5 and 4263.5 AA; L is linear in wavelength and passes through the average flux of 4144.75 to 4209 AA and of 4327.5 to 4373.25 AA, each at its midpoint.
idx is 0.30 mag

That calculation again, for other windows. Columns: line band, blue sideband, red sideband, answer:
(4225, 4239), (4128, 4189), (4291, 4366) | 0.47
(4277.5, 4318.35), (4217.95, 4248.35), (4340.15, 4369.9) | 0.23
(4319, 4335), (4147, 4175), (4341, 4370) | 0.07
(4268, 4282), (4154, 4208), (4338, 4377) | 0.36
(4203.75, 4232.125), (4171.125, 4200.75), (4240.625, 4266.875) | 0.10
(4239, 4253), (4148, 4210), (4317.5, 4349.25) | 0.12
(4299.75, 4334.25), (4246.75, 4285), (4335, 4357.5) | 0.10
